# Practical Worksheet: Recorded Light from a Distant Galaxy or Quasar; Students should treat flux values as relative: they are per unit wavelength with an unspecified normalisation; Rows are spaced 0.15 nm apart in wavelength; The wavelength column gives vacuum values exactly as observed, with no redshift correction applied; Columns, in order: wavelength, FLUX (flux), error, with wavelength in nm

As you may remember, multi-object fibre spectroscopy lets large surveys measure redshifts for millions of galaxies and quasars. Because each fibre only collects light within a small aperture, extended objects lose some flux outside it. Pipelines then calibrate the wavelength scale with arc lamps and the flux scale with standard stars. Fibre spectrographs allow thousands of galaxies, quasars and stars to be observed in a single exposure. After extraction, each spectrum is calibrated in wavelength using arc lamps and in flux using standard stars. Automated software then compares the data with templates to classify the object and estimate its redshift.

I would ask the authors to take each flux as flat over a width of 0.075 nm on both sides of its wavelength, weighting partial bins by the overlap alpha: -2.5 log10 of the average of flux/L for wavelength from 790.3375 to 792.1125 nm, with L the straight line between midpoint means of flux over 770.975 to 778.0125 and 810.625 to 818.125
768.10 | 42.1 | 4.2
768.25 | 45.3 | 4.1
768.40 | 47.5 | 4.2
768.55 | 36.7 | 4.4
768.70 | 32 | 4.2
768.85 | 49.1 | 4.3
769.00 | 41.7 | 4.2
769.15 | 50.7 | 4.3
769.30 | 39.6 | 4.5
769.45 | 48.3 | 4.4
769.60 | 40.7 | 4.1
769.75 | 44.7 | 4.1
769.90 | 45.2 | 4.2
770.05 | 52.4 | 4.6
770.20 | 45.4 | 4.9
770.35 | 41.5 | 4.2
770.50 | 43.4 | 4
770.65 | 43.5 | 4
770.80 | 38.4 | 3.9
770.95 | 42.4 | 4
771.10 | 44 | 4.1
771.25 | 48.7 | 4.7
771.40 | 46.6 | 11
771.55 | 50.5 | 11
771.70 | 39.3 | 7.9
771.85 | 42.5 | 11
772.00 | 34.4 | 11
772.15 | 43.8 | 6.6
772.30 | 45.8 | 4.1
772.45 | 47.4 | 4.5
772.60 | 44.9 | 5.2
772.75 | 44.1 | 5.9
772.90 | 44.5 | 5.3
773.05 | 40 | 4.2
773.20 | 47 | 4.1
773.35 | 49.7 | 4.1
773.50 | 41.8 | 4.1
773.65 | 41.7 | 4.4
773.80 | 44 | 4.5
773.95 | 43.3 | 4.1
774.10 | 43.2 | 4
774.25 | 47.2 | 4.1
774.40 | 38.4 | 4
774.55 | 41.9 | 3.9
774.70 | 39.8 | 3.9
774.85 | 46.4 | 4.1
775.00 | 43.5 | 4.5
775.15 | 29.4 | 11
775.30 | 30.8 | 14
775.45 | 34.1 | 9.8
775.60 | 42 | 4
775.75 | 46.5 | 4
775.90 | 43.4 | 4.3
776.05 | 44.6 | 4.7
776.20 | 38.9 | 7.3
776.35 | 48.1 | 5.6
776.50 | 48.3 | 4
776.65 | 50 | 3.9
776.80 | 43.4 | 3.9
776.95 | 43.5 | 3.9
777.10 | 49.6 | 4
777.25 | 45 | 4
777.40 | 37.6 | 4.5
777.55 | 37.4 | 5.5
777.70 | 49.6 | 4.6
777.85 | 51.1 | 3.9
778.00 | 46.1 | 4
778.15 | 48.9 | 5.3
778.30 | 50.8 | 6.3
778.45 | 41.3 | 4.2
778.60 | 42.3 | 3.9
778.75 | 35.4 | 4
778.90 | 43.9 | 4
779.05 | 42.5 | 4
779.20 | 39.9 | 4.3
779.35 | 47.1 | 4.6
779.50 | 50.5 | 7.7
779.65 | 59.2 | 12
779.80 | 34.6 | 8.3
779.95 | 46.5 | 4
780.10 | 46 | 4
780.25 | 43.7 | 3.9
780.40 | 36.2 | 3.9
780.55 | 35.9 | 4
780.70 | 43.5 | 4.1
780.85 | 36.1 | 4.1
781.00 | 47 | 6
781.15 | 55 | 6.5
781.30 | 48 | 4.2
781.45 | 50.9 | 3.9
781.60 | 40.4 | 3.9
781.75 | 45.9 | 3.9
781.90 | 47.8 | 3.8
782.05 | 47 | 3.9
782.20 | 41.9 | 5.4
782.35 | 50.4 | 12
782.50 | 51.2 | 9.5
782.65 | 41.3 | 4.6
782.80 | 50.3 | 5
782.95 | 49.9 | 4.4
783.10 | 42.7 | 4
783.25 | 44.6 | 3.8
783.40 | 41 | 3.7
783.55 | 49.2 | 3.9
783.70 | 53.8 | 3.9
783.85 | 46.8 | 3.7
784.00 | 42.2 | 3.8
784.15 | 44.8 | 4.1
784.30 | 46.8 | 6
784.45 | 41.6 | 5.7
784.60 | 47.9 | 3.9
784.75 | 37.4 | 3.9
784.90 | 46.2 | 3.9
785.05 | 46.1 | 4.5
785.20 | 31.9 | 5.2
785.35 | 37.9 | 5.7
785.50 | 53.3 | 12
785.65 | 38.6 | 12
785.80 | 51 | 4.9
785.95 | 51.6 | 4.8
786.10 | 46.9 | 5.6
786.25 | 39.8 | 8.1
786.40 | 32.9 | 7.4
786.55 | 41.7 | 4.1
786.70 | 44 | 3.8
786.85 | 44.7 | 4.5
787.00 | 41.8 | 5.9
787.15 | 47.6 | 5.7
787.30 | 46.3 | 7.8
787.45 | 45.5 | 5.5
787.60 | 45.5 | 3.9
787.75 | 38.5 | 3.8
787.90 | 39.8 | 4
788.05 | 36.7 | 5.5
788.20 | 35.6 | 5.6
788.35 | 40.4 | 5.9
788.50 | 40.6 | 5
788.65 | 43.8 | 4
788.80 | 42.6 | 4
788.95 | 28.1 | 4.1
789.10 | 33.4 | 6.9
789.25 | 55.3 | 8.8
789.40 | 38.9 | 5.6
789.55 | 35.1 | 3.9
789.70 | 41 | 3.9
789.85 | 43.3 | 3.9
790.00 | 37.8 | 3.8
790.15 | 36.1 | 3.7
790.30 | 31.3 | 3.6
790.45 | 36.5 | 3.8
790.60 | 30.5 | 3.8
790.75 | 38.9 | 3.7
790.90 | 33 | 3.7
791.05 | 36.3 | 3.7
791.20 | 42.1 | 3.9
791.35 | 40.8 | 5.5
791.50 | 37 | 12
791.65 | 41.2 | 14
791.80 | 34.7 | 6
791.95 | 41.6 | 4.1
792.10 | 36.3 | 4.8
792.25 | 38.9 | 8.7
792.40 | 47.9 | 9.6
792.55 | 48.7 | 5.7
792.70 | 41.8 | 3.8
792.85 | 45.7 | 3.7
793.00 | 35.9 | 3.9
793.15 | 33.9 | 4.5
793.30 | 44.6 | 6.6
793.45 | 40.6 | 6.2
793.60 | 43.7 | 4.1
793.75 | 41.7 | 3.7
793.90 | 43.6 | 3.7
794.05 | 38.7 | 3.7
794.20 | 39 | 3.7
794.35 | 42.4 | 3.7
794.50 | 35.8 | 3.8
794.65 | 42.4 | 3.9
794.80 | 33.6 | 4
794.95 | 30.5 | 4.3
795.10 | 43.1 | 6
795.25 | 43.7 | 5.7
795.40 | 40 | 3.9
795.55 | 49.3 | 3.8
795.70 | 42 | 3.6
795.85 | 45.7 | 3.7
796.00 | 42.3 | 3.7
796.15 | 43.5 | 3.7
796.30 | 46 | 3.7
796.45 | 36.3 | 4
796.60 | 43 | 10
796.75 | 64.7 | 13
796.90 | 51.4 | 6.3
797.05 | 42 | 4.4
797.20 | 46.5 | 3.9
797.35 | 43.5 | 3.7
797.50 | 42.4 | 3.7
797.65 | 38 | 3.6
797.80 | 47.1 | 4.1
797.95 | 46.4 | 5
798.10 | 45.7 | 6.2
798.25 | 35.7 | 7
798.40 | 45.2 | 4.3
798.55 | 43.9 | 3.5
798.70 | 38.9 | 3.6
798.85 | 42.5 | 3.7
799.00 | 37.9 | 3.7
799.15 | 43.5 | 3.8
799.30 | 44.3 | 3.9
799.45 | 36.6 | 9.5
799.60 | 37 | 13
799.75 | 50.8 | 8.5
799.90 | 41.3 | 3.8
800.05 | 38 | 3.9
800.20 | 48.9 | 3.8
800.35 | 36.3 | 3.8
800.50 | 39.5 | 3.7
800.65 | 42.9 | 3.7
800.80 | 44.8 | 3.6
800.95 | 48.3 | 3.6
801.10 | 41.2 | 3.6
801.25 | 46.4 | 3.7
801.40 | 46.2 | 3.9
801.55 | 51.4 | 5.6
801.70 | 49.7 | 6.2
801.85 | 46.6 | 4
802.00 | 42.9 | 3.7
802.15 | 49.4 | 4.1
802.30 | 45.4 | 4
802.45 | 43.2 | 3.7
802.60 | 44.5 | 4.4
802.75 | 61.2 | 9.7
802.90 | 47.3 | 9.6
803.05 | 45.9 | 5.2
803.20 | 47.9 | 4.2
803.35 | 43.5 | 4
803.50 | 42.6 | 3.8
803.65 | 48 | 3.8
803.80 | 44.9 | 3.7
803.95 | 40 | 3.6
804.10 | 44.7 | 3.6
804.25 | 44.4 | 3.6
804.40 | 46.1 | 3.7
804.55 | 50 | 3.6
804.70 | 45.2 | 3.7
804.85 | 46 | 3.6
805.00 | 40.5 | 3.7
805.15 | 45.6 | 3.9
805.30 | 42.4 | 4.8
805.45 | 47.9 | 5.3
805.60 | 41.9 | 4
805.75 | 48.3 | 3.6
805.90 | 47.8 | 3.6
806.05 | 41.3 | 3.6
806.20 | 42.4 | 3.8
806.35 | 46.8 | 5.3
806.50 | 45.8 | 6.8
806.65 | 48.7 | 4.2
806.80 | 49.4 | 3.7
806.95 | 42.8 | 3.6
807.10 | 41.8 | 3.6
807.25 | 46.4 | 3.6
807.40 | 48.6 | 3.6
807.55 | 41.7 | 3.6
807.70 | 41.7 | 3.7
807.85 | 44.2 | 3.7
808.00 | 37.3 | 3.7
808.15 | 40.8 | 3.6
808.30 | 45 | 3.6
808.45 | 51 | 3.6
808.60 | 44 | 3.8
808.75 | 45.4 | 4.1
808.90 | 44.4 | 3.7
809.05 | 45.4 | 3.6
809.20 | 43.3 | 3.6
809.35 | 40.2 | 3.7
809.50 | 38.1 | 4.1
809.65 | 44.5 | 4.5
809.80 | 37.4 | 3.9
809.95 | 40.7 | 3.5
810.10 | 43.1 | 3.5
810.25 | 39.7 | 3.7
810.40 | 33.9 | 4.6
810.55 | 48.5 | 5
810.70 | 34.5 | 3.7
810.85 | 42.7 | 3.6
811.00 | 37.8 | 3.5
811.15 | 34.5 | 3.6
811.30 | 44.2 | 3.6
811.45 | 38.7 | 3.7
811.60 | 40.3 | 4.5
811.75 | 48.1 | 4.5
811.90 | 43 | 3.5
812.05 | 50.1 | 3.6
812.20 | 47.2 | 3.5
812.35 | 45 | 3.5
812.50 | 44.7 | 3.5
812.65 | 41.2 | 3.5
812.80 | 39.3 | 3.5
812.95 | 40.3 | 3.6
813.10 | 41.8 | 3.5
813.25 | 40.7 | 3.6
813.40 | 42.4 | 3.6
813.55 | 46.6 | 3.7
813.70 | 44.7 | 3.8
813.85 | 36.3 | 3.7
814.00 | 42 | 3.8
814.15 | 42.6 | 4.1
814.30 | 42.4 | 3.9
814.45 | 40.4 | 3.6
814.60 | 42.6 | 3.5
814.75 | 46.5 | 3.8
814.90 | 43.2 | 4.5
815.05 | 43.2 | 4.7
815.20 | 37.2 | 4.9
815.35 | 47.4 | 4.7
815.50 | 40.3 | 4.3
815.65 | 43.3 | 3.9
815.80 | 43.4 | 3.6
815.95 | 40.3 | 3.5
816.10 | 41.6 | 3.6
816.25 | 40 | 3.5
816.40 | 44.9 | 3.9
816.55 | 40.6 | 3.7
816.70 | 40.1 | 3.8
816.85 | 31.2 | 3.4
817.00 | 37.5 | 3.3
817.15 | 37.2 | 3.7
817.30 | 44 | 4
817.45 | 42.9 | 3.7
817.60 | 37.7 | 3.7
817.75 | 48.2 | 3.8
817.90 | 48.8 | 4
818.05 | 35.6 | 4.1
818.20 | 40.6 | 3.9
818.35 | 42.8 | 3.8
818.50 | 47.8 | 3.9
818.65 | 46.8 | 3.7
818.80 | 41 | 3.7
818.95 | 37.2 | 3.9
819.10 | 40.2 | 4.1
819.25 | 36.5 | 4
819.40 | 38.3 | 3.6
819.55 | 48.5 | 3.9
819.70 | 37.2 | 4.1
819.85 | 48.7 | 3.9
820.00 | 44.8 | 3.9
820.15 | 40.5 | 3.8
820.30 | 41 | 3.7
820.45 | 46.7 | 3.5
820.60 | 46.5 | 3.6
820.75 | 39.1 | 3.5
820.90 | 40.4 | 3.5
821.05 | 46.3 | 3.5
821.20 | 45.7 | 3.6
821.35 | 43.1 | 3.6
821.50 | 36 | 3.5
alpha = 0.15 mag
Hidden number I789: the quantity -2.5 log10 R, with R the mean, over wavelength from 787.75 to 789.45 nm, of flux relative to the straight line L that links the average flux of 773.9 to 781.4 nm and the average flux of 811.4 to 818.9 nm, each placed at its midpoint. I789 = 0.10 mag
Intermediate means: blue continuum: 43.6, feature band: 39.5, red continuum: 42.3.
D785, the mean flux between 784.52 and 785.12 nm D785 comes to 44.4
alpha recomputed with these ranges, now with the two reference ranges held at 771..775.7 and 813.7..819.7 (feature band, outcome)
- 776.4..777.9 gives -0.07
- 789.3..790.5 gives 0.12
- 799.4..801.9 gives -0.05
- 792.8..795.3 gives 0.06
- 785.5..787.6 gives -0.05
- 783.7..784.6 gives -0.08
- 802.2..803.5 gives -0.13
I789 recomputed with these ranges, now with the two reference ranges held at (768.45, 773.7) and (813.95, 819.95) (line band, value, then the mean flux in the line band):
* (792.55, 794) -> 0.03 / 41.6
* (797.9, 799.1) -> 0.02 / 42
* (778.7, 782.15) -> -0.03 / 44.5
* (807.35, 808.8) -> -0.04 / 43.9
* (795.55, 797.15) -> -0.08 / 45.9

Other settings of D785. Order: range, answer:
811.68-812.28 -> 47.1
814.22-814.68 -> 41.9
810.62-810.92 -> 38.7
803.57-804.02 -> 44.3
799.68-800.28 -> 44.6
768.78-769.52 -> 45.8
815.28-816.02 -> 42.9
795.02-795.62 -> 43.9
